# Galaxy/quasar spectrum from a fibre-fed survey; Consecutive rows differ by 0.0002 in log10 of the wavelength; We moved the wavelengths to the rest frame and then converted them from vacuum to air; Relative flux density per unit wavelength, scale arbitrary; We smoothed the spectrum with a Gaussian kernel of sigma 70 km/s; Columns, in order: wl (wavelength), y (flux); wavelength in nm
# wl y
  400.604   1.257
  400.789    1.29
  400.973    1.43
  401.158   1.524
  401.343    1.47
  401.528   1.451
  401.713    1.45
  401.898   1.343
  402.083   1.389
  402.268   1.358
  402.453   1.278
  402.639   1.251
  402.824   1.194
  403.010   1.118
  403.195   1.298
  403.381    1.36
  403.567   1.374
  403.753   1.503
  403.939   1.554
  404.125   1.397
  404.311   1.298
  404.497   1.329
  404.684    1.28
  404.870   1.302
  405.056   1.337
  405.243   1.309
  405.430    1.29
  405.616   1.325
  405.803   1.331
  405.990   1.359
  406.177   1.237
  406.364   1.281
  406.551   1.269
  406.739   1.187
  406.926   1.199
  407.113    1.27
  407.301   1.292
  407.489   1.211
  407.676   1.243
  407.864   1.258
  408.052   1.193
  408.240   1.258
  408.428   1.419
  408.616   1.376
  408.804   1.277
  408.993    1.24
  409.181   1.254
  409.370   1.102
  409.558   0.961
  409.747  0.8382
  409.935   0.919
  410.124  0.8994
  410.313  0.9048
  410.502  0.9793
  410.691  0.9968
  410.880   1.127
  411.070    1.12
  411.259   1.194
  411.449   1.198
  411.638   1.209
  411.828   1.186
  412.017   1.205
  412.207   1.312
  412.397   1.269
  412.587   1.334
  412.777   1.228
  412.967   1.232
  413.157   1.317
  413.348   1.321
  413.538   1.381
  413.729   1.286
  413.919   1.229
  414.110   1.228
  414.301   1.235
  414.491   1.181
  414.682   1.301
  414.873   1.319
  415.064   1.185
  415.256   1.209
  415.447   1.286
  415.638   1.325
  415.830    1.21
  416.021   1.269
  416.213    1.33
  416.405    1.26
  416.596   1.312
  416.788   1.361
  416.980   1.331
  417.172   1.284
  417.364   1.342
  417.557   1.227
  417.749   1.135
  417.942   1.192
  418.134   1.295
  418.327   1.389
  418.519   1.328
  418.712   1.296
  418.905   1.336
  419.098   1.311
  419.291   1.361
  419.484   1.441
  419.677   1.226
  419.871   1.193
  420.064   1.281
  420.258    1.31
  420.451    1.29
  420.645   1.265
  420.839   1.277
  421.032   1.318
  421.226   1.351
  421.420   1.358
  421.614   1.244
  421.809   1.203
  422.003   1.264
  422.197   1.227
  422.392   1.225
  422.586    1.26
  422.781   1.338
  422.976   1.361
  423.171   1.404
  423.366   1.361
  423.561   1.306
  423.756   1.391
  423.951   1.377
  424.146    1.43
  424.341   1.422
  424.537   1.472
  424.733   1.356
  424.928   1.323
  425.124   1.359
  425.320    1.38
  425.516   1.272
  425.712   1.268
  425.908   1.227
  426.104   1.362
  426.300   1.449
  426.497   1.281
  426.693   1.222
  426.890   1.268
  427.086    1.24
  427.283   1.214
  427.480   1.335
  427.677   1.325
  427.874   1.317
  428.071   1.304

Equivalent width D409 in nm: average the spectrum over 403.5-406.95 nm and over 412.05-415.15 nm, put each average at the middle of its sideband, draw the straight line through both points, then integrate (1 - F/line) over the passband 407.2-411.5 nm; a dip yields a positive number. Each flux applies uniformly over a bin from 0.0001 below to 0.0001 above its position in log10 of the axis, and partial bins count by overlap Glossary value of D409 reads 0.52 nm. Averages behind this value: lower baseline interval 1.33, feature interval 1.14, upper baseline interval 1.27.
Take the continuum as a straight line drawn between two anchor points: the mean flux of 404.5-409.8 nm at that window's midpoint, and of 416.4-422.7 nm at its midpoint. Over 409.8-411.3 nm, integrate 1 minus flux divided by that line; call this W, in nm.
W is 0.30 nm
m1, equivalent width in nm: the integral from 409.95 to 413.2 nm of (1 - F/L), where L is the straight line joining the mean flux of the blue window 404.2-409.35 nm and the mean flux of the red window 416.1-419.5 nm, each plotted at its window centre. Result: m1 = 0.35 nm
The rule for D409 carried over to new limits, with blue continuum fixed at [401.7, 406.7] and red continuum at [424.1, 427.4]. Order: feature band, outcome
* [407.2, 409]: 0.06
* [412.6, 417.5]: 0.16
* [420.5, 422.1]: 0.05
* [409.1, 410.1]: 0.24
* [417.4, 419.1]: 0.06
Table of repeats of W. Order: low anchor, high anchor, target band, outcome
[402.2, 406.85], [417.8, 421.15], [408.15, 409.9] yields 0.17 nm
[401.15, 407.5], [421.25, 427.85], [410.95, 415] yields 0.22 nm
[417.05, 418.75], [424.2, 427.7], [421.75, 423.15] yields 0.03 nm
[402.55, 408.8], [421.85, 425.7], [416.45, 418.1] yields 0.06 nm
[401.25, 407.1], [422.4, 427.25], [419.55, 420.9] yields 0.07 nm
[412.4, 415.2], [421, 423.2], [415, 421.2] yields -0.04 nm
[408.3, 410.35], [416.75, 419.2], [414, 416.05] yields -0.03 nm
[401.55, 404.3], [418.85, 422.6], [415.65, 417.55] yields 0.01 nm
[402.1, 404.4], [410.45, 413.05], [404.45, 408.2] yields 0.02 nm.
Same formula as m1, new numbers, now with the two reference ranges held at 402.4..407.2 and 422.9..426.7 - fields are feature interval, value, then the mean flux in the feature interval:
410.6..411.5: 0.13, 1.12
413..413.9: 0.01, 1.31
